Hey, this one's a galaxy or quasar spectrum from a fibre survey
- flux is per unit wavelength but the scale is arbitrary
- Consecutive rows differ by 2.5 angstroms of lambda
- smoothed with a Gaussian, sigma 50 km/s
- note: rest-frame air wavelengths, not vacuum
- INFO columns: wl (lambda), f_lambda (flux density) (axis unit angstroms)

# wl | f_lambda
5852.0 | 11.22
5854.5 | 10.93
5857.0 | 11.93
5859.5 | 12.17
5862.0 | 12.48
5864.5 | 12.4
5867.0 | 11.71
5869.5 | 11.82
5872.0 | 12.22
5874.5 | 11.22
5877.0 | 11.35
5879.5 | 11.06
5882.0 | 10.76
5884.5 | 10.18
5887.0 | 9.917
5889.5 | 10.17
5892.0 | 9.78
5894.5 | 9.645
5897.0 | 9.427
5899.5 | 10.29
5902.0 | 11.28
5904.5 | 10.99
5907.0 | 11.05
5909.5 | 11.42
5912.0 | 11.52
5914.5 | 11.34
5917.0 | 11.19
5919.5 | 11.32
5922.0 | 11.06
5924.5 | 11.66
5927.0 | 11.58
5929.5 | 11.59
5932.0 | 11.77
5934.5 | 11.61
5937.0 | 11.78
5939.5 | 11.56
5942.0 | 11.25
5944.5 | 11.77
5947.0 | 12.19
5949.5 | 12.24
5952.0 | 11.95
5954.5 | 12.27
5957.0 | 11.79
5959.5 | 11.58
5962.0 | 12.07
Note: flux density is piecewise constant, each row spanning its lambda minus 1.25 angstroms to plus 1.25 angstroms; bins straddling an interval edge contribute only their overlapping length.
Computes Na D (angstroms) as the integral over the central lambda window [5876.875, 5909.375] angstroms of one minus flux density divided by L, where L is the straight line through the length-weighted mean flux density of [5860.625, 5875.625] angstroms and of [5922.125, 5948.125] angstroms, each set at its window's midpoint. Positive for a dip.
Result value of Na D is 3.84 angstroms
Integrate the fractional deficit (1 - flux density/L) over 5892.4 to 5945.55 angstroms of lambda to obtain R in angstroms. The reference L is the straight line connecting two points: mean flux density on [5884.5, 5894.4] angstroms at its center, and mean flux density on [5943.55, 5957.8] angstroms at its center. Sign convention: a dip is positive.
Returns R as -1.03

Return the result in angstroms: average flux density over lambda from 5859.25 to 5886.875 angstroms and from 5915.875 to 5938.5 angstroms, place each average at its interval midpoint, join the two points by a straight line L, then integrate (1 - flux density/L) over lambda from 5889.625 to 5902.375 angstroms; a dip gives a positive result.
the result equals 1.7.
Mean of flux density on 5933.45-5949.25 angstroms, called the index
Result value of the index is 11.7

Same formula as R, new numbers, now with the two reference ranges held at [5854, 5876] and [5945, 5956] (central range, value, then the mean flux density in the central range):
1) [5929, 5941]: 0.4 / 11.7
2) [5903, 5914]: 0.7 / 11.3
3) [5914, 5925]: 0.7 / 11.3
